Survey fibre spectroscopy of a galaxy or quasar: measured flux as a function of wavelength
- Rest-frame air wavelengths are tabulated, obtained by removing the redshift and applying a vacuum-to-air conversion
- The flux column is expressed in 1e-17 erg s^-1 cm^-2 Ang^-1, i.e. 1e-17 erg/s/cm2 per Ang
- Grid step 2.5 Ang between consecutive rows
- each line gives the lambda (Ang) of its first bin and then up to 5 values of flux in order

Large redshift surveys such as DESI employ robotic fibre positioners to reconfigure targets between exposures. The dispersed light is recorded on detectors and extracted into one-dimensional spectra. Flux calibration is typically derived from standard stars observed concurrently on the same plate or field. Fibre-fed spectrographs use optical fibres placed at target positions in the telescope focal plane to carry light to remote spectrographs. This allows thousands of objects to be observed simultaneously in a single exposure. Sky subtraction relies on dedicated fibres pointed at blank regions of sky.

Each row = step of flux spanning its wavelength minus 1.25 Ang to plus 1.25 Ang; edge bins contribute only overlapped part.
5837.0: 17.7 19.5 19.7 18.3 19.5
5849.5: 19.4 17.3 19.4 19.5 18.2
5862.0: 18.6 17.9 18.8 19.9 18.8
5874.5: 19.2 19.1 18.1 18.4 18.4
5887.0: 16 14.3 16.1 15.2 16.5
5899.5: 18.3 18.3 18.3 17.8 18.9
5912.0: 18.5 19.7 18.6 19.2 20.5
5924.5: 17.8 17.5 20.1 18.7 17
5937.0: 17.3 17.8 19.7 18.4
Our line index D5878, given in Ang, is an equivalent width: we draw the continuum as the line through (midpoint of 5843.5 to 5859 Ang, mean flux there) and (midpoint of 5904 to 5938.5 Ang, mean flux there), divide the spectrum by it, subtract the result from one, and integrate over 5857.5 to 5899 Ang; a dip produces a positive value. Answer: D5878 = 2.2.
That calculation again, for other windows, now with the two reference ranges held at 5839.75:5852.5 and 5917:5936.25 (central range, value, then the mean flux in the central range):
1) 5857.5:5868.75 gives 0.23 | 18.5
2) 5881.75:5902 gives 2.29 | 16.7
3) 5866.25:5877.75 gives -0.19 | 19.2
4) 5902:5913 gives 0.21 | 18.4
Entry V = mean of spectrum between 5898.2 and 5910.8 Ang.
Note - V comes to 18.3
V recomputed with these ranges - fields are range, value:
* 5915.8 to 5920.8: 18.9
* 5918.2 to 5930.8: 19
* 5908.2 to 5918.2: 18.9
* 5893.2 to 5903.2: 17.1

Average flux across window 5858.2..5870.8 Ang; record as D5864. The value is 18.7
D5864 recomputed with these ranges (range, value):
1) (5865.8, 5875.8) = 19.2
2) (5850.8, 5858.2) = 18.7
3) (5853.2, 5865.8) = 18.7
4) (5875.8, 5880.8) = 18.6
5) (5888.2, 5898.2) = 15.5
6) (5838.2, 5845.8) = 19.2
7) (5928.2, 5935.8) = 18.6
